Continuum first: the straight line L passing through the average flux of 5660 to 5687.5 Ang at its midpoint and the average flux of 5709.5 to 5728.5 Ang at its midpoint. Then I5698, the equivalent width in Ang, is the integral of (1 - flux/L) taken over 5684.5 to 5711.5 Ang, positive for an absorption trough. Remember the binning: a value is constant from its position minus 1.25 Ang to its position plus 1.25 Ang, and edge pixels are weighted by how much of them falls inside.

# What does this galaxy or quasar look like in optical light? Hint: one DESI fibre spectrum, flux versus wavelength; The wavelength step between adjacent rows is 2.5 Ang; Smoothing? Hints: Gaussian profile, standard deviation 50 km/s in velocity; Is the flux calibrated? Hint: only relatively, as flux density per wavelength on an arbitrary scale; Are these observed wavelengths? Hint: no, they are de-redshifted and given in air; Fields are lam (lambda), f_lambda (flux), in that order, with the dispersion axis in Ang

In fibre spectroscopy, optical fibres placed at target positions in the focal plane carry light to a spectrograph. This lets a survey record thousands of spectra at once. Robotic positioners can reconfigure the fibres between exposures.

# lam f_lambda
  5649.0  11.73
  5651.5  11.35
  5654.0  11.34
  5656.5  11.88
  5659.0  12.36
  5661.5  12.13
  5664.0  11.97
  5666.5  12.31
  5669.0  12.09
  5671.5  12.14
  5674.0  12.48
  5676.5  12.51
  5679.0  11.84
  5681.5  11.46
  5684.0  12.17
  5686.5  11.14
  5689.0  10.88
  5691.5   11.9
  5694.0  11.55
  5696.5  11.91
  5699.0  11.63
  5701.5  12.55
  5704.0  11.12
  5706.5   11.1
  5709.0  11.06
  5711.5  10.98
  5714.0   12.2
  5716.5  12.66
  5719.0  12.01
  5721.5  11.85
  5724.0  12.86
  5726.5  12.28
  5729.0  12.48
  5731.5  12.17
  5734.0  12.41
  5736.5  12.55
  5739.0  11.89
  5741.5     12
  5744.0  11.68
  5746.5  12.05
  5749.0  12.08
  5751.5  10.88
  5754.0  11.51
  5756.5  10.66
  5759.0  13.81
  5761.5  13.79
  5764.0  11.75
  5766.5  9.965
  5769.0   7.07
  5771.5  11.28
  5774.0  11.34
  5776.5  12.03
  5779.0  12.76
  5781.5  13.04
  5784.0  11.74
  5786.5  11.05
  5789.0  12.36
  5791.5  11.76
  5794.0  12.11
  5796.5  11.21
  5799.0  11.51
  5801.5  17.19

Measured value 1.3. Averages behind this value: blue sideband 12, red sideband 12.1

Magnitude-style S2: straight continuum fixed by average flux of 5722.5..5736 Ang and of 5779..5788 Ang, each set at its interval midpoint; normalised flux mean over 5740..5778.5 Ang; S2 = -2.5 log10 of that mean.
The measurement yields 0.07 mag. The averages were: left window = 12.4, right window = 12.1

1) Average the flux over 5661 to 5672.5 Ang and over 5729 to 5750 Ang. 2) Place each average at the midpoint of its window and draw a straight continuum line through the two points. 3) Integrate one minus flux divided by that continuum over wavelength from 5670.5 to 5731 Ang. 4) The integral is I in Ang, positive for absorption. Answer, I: 1.3 Ang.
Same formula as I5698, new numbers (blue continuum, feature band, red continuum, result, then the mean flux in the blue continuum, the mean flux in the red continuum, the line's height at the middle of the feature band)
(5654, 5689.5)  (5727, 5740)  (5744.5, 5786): -0.65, 12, 11.6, 11.7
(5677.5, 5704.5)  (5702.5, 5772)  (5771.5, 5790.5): 0.63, 11.7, 12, 11.8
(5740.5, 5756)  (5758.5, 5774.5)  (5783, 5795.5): 0.74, 11.6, 11.8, 11.7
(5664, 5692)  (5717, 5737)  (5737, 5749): -0.64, 11.9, 12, 11.9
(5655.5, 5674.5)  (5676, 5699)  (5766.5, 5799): 0.66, 12.2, 11.4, 12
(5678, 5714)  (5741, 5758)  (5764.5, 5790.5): -0.29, 11.5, 11.3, 11.4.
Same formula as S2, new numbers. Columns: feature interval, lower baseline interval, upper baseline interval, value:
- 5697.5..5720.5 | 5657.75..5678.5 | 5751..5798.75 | 0.03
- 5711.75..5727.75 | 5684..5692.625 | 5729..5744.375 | -0.03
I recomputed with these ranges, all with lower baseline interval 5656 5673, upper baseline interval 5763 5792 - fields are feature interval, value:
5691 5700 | 0.1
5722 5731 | -0.6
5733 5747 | -0.6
